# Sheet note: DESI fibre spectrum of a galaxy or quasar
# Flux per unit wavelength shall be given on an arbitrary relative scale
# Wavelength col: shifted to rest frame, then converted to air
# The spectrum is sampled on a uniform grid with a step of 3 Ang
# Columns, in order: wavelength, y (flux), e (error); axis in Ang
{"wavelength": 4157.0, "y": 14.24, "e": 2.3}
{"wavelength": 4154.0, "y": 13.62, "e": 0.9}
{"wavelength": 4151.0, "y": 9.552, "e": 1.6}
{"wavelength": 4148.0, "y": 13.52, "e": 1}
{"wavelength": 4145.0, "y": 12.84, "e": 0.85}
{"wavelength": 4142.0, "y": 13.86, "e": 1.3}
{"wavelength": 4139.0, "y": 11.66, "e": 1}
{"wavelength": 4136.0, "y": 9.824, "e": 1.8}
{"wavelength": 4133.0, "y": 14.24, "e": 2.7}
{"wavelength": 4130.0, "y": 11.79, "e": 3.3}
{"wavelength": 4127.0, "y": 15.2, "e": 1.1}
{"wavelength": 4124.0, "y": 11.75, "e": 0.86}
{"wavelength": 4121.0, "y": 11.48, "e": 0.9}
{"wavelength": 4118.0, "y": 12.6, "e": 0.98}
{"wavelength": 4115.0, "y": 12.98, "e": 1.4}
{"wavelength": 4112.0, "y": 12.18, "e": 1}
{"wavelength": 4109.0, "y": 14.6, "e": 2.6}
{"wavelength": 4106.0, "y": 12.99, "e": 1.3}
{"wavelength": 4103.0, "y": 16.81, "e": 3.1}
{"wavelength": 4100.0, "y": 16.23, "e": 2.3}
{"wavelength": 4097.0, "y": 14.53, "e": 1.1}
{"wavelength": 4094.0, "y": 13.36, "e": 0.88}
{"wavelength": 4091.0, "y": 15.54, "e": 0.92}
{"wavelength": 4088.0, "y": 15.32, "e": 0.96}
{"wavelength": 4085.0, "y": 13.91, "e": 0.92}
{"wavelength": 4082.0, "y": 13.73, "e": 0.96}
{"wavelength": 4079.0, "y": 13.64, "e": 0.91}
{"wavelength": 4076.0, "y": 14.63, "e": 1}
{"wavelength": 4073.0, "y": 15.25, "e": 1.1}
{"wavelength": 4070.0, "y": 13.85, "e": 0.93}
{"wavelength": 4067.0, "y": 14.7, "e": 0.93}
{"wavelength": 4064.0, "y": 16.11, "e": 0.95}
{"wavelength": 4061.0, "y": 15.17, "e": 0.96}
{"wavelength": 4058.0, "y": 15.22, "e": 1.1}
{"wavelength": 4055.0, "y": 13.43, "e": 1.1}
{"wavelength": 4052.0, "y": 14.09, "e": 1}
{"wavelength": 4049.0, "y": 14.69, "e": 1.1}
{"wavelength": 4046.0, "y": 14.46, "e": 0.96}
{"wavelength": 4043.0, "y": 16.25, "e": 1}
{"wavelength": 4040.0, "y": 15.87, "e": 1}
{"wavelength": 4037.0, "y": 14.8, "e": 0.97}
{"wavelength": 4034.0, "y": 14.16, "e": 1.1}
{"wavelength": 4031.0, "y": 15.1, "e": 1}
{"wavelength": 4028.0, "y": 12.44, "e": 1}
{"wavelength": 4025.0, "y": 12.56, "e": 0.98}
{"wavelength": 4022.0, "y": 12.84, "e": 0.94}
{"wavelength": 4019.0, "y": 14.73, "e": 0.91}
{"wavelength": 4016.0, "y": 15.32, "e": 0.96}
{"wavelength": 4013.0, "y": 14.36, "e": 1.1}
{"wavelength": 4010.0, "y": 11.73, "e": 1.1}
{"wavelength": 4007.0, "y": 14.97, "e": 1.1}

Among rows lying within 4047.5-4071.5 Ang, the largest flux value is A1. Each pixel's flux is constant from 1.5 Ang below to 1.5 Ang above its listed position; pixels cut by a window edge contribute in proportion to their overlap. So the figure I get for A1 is 16.11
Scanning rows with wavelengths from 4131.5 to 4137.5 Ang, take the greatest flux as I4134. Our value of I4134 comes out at 14.24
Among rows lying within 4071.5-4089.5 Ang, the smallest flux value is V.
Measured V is 13.64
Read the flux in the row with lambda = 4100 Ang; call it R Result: 16.23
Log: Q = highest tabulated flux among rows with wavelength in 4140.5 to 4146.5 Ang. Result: 13.86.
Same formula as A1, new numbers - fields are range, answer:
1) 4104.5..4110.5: 14.6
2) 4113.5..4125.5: 12.98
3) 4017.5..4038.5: 15.1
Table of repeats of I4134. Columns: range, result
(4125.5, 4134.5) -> 15.2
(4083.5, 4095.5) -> 15.54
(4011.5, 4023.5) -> 15.32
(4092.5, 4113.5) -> 16.81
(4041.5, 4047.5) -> 16.25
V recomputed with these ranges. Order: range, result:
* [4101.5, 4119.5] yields 12.18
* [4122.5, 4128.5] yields 11.75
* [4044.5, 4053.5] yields 14.09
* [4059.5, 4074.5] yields 13.85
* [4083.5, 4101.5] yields 13.36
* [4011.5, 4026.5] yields 12.56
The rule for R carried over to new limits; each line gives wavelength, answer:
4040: 15.87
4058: 15.22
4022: 12.84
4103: 16.81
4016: 15.32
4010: 11.73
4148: 13.52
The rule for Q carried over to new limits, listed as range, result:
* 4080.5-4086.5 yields 13.91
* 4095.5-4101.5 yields 16.23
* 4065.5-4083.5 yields 15.25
